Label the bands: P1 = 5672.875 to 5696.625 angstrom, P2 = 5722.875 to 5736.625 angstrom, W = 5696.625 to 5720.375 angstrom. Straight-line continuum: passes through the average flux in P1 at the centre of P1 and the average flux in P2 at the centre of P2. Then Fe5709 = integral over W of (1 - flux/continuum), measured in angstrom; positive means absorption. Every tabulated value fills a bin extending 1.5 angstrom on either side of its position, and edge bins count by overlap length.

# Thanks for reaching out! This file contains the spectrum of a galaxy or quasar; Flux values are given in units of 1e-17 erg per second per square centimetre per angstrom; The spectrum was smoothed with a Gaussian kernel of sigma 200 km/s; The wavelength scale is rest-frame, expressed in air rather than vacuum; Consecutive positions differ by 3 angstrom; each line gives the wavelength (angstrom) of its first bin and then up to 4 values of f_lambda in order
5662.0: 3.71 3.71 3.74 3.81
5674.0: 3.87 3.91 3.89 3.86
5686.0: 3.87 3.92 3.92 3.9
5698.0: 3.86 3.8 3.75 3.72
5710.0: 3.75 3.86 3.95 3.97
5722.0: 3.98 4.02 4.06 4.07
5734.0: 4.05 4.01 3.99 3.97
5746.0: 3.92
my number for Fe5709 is 0.8 angstrom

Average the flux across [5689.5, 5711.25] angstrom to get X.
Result 3.82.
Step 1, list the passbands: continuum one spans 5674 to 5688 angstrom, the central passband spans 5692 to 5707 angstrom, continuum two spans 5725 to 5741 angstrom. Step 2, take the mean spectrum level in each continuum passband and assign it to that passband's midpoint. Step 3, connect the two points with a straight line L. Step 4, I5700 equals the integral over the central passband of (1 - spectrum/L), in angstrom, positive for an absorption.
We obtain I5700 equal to 0.4 angstrom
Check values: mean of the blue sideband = 3.88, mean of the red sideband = 4.04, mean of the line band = 3.83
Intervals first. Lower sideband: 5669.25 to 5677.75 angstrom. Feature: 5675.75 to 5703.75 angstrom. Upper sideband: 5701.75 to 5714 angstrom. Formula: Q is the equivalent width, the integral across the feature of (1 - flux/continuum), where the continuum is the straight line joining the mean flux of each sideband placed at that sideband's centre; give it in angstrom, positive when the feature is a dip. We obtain -0.4 angstrom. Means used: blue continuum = 3.86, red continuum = 3.77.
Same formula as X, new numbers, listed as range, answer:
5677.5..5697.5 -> 3.89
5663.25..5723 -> 3.85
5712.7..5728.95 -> 3.98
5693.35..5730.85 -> 3.89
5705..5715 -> 3.78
